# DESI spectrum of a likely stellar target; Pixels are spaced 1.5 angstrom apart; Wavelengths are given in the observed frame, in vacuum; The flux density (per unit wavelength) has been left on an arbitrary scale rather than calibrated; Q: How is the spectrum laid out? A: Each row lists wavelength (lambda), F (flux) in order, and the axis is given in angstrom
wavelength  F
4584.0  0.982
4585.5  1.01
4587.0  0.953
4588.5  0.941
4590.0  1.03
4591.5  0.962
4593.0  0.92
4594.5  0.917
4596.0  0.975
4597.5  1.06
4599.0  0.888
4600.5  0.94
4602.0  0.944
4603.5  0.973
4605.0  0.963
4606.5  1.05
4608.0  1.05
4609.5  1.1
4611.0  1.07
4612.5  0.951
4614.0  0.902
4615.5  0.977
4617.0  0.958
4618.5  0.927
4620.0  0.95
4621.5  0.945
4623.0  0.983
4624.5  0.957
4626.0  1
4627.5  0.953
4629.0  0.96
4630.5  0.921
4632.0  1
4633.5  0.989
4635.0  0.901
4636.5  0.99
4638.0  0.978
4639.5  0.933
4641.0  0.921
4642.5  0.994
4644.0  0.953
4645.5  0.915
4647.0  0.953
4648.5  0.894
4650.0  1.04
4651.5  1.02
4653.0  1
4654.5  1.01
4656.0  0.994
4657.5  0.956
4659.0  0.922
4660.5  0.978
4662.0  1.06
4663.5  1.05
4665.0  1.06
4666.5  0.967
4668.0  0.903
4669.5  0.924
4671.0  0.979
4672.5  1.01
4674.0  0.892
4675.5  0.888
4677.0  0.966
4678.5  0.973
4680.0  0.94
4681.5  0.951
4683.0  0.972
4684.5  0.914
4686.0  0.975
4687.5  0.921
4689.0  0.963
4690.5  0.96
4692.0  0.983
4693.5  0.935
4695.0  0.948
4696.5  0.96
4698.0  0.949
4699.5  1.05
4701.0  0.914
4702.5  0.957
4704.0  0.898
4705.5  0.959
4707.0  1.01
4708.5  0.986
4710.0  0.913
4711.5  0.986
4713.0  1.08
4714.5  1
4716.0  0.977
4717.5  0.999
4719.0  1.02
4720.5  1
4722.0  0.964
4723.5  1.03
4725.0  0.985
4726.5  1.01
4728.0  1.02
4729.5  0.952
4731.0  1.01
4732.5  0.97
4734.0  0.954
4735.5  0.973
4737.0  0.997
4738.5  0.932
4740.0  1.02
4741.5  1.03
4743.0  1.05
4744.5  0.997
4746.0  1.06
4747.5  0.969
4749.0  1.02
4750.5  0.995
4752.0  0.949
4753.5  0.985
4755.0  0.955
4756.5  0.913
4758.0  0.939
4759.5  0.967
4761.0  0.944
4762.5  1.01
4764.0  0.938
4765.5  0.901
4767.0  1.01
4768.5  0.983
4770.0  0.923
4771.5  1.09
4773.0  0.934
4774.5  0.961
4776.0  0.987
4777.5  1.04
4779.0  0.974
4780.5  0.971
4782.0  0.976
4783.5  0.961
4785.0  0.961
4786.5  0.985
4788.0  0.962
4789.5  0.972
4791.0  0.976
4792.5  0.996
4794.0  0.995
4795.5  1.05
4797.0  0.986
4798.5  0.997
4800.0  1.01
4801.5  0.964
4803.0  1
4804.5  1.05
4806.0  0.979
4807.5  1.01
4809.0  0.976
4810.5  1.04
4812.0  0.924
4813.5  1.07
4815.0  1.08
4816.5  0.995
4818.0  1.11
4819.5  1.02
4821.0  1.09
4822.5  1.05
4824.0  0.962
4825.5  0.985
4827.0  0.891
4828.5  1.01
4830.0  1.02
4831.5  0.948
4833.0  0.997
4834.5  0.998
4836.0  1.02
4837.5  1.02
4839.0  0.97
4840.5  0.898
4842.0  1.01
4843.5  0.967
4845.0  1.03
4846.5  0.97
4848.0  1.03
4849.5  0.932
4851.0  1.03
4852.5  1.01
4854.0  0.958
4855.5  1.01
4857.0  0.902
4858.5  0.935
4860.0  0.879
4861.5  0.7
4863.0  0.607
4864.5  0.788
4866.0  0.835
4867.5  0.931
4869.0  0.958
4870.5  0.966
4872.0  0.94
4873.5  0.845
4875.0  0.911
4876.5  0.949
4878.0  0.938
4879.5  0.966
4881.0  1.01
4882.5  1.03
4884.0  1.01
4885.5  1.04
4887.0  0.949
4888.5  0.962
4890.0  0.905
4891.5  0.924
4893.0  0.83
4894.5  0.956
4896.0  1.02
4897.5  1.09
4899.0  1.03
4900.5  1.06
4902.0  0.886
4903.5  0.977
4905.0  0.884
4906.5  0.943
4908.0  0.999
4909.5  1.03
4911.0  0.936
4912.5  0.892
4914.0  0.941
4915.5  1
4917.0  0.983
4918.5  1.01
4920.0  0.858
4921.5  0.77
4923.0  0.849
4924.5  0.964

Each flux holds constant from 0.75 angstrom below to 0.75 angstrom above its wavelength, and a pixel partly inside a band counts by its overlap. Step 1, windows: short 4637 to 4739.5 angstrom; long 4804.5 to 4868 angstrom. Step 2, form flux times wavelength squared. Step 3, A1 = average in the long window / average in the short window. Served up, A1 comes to 1.06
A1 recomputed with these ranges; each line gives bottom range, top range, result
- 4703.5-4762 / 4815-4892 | 1.02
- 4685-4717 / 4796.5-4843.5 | 1.09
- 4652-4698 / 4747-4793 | 1.05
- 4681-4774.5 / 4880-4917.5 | 1.07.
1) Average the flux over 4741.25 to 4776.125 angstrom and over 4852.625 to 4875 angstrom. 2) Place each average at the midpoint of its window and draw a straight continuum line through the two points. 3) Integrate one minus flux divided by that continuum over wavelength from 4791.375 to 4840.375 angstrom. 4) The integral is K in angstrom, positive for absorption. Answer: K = -4.2 angstrom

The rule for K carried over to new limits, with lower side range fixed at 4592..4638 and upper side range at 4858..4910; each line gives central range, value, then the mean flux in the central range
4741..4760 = -0.7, 0.987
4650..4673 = -0.6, 0.99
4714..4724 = -0.4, 0.998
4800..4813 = -0.7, 0.995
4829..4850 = -1.1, 0.987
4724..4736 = -0.4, 0.985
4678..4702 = 0.1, 0.957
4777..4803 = -1.1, 0.987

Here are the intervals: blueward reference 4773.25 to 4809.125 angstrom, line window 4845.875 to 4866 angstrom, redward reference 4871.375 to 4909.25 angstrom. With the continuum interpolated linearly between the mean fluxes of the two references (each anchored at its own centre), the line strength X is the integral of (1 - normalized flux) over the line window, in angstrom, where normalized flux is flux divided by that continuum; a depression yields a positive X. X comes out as 1.5 angstrom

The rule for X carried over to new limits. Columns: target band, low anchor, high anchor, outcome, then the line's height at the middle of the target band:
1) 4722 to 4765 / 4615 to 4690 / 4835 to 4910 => -1.19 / 0.957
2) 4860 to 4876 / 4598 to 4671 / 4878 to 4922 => 1.87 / 0.964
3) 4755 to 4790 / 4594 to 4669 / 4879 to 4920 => 0.10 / 0.972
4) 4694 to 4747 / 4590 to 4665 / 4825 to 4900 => -1.24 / 0.965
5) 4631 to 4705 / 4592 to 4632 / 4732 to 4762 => 0.92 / 0.975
